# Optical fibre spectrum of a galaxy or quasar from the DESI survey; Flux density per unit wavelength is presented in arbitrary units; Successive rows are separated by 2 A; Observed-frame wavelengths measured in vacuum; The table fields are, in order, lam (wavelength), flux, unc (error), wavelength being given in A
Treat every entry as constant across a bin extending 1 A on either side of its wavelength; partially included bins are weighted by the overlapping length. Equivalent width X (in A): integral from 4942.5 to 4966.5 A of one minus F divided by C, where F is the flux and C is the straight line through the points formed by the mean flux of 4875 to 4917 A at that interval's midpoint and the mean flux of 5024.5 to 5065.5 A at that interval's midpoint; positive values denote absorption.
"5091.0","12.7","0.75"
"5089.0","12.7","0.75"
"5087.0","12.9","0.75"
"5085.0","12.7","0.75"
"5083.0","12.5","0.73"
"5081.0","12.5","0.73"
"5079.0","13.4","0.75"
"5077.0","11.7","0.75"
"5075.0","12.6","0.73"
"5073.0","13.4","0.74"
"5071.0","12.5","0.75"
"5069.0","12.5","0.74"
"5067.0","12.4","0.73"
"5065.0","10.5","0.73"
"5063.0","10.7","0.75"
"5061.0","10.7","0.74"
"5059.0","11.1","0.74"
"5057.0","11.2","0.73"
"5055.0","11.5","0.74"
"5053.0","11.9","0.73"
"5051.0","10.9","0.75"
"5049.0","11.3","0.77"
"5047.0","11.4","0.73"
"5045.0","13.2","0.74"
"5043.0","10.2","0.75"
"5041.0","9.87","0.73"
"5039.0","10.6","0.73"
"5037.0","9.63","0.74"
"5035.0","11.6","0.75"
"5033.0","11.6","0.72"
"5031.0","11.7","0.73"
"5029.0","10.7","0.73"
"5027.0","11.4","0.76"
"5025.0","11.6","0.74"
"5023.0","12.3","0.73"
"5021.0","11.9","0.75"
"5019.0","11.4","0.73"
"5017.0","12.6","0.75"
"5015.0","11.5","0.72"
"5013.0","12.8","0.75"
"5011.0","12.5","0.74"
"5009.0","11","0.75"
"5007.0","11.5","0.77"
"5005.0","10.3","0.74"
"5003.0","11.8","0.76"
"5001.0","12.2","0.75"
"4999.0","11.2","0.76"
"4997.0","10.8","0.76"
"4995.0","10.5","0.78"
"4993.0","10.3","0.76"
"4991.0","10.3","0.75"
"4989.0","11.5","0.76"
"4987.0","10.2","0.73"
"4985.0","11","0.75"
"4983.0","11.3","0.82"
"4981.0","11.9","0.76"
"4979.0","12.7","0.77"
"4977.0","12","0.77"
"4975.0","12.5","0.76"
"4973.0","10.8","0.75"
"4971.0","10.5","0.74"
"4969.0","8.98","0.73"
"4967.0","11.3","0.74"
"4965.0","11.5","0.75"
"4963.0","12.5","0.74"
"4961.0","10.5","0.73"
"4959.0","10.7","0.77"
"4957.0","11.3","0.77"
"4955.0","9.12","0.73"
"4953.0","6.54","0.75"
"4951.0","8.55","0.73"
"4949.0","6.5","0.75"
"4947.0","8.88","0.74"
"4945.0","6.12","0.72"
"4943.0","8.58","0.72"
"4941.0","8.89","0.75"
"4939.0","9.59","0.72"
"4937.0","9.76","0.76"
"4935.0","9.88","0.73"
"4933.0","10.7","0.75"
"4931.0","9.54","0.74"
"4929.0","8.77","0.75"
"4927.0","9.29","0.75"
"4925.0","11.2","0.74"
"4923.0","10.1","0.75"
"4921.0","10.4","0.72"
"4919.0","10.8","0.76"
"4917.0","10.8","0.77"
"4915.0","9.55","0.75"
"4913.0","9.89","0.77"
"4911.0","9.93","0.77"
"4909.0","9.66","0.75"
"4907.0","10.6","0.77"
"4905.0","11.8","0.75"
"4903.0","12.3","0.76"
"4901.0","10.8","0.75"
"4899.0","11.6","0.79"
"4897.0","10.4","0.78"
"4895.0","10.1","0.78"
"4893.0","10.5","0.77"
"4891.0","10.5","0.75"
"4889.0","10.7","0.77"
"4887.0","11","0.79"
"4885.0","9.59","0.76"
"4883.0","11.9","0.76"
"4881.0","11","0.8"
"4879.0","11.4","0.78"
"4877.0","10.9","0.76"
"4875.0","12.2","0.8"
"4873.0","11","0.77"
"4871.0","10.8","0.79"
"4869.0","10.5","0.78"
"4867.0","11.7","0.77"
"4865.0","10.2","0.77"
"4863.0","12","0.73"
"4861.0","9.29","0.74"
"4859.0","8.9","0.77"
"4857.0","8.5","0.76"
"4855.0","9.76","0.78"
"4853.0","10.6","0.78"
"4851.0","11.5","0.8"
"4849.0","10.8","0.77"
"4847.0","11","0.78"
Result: 3.53 A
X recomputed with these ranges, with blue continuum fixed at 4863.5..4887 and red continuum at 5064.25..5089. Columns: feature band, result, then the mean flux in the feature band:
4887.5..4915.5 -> 1.51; 10.6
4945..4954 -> 3.21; 7.45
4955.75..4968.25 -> 0.49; 11.2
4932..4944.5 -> 2.24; 9.43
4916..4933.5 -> 1.89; 10.2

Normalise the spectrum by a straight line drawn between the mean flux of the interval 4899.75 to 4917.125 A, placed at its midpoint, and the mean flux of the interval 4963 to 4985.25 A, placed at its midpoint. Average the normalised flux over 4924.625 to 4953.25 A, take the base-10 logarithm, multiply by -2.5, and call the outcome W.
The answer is 0.23 mag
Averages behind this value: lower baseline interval 10.6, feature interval 8.86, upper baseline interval 11.4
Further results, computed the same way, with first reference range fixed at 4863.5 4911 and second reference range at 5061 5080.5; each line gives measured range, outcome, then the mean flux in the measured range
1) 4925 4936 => 0.147 mag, 9.78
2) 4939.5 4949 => 0.370 mag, 8.02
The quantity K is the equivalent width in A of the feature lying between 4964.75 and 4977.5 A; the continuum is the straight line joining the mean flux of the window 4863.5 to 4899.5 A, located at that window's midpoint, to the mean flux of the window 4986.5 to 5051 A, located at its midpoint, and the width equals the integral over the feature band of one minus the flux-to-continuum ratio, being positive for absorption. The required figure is 0.2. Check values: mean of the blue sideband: 10.9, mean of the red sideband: 11.3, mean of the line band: 11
